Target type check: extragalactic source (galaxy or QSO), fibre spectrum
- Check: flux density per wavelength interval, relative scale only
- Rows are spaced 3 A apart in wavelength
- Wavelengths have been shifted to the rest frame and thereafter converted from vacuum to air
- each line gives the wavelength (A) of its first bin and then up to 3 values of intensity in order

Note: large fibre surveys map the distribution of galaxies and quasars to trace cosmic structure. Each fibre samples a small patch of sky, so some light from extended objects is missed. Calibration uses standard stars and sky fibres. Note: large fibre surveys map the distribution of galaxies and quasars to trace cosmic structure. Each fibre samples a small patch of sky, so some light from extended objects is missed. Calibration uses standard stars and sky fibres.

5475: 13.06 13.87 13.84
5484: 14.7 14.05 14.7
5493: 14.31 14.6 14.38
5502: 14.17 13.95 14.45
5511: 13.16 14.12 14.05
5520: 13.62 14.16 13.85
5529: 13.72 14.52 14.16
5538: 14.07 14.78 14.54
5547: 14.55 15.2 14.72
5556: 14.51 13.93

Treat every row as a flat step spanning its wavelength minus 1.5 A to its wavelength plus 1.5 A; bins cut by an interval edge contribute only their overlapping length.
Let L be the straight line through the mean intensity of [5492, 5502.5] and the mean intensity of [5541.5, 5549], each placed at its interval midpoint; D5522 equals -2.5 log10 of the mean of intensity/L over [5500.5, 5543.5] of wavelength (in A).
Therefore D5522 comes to 0.03 mag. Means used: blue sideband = 14.4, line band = 14.1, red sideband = 14.6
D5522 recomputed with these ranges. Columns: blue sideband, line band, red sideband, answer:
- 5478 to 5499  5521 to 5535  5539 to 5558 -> 0.038 mag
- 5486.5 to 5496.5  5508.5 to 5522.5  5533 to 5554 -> 0.052 mag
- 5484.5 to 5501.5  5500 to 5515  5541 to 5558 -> 0.038 mag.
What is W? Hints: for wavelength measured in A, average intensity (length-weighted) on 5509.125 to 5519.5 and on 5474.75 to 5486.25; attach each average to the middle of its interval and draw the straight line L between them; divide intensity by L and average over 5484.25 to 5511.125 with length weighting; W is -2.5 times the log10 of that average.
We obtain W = -0.03 mag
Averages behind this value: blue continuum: 14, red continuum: 13.8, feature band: 14.3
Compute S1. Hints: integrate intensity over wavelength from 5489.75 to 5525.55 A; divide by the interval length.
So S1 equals 14.1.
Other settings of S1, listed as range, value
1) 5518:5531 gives 13.9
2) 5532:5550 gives 14.5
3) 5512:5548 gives 14.2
